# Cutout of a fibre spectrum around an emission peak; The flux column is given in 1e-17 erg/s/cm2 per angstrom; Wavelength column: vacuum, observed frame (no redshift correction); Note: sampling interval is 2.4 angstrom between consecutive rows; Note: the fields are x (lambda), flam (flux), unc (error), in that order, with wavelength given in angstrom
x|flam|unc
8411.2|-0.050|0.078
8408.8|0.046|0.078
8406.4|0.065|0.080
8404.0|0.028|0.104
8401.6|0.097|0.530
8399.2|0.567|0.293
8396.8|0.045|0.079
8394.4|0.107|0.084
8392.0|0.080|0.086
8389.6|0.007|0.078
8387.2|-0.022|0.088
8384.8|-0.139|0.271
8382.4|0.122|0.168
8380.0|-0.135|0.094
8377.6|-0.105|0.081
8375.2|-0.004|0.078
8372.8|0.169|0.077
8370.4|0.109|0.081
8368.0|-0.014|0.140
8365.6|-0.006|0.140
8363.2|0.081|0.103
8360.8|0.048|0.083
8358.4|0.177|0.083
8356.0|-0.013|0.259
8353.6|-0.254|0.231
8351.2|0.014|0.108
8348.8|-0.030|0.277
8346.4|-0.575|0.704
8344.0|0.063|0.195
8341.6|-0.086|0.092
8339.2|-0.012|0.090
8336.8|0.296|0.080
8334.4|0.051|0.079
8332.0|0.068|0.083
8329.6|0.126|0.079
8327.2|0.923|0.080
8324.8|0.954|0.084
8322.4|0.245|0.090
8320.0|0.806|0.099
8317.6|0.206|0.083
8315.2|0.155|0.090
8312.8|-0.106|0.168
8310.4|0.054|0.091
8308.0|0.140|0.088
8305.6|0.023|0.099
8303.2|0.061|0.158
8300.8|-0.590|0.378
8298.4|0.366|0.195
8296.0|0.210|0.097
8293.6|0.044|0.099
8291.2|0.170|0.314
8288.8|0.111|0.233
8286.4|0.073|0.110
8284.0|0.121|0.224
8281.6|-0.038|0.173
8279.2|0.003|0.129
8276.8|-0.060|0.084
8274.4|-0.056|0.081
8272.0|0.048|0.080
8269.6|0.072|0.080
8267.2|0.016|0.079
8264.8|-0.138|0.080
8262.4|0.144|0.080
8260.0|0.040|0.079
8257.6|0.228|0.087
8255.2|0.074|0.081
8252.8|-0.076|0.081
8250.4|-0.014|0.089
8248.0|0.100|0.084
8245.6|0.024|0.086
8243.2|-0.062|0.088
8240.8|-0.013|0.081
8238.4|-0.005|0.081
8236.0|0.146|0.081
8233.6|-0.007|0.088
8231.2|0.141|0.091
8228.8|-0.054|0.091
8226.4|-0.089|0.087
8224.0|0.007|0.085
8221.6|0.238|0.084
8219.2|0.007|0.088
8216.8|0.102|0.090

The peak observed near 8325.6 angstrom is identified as [O II]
